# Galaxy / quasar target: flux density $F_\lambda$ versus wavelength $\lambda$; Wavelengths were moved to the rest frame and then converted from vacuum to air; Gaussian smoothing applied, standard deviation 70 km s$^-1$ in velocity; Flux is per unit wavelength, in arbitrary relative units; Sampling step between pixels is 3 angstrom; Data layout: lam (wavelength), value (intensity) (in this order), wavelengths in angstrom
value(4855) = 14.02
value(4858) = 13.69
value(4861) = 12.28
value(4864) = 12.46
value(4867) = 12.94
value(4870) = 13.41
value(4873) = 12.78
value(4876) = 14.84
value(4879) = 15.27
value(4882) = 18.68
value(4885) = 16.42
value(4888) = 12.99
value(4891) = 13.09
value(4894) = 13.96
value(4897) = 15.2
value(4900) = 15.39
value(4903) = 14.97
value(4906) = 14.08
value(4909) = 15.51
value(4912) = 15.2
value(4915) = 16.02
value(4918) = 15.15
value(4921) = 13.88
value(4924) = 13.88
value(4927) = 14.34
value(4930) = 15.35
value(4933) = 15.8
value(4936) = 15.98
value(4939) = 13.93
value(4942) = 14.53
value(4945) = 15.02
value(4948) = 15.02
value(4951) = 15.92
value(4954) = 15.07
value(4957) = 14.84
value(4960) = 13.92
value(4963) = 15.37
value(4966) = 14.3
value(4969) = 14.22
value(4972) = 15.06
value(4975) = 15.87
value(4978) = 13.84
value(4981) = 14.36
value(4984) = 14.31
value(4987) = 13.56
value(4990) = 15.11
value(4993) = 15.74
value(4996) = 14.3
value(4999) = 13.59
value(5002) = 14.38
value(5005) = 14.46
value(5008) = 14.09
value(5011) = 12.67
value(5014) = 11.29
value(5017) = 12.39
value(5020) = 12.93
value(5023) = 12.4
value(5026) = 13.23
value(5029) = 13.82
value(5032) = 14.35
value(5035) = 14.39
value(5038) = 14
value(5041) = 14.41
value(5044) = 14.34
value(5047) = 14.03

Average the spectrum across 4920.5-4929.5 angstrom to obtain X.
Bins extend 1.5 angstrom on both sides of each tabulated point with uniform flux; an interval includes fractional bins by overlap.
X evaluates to 14.2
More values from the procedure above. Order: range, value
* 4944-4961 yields 15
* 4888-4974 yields 14.8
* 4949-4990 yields 14.7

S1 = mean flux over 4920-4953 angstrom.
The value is 14.9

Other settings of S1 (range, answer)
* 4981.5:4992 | 14.4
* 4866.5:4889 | 14.8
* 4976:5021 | 13.8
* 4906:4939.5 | 15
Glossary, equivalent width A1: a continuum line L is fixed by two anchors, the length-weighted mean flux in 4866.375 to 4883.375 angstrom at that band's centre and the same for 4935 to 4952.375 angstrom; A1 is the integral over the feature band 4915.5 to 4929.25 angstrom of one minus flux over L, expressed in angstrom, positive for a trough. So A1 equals 0.41 angstrom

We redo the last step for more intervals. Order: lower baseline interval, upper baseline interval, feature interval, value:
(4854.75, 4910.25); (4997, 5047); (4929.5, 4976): -3.5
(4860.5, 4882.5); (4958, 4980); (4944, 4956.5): -0.6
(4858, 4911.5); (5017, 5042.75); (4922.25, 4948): -1.4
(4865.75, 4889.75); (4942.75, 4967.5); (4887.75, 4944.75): 0.2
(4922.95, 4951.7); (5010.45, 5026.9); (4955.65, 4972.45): -0.5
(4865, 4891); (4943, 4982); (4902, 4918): -0.6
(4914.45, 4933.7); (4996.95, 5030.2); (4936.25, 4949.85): -0.3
